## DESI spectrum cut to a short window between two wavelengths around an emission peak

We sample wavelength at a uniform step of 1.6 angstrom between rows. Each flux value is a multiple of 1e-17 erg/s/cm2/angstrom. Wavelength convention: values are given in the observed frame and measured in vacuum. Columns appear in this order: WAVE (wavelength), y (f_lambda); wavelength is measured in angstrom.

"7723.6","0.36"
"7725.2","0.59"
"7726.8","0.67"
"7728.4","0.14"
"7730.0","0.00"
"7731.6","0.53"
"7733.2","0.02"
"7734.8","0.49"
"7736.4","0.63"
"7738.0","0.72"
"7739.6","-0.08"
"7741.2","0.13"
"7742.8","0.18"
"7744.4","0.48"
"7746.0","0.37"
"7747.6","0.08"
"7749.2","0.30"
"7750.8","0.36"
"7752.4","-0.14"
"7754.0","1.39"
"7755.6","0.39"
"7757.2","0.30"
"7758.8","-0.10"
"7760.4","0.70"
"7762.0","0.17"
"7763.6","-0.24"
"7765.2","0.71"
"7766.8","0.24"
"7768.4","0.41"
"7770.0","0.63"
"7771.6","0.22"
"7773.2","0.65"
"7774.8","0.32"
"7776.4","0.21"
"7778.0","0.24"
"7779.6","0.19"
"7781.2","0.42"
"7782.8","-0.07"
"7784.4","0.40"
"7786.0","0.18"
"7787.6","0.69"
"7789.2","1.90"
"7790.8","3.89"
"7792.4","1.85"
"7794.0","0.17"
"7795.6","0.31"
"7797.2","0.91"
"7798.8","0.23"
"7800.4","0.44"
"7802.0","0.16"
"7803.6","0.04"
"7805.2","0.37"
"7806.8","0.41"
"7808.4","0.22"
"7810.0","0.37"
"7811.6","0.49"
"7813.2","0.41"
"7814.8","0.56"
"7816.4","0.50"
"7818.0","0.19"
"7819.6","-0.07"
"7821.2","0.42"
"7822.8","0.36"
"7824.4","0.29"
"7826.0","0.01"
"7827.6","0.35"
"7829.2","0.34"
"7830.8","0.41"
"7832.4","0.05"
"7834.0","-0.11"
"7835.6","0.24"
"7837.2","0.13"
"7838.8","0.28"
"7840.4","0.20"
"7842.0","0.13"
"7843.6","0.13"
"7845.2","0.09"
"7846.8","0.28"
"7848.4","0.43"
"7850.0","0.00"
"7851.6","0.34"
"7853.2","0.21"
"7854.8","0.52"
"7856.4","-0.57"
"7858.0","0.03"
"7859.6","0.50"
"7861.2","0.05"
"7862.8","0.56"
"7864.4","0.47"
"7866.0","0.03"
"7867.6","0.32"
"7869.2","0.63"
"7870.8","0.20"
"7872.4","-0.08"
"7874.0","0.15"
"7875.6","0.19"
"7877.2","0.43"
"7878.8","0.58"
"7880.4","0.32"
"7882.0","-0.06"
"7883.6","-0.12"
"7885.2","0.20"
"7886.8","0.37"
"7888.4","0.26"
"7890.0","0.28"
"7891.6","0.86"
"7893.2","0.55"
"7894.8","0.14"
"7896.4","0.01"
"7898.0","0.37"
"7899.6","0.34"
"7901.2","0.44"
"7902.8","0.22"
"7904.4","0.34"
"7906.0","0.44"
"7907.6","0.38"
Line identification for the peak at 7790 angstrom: H-alpha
